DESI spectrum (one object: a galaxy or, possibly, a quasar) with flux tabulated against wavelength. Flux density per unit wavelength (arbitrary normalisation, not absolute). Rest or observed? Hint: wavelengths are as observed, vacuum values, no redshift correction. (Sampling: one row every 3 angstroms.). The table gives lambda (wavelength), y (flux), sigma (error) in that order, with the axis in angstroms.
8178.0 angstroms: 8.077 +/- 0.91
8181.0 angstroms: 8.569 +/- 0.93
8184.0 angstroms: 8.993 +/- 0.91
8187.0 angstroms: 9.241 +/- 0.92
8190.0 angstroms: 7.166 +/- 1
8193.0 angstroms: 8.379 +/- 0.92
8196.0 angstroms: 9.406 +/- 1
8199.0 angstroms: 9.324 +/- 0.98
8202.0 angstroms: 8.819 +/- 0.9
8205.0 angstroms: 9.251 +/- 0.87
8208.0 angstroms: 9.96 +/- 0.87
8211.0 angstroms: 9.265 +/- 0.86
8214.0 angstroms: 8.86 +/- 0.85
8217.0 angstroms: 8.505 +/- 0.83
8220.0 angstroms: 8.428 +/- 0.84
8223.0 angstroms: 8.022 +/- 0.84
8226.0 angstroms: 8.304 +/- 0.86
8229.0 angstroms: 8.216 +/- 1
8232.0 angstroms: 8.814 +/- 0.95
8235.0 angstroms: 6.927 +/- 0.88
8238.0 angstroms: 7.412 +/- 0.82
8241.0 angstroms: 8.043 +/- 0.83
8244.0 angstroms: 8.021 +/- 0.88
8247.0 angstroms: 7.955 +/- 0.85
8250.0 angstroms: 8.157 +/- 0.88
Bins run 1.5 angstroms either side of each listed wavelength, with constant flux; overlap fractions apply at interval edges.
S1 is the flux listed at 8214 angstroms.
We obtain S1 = 8.86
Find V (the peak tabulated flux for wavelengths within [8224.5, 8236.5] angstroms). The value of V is 8.814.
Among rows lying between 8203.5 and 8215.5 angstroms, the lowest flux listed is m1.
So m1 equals 8.86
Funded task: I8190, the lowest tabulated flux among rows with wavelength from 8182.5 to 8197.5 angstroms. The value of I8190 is 7.166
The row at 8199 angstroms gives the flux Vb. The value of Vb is 9.324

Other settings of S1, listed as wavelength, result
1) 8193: 8.379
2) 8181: 8.569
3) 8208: 9.96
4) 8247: 7.955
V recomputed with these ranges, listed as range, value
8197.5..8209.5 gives 9.96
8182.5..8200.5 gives 9.406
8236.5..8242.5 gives 8.043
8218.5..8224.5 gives 8.428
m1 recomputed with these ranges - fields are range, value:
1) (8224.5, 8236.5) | 6.927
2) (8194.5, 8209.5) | 8.819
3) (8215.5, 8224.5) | 8.022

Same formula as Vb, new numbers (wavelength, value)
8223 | 8.022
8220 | 8.428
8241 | 8.043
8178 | 8.077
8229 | 8.216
